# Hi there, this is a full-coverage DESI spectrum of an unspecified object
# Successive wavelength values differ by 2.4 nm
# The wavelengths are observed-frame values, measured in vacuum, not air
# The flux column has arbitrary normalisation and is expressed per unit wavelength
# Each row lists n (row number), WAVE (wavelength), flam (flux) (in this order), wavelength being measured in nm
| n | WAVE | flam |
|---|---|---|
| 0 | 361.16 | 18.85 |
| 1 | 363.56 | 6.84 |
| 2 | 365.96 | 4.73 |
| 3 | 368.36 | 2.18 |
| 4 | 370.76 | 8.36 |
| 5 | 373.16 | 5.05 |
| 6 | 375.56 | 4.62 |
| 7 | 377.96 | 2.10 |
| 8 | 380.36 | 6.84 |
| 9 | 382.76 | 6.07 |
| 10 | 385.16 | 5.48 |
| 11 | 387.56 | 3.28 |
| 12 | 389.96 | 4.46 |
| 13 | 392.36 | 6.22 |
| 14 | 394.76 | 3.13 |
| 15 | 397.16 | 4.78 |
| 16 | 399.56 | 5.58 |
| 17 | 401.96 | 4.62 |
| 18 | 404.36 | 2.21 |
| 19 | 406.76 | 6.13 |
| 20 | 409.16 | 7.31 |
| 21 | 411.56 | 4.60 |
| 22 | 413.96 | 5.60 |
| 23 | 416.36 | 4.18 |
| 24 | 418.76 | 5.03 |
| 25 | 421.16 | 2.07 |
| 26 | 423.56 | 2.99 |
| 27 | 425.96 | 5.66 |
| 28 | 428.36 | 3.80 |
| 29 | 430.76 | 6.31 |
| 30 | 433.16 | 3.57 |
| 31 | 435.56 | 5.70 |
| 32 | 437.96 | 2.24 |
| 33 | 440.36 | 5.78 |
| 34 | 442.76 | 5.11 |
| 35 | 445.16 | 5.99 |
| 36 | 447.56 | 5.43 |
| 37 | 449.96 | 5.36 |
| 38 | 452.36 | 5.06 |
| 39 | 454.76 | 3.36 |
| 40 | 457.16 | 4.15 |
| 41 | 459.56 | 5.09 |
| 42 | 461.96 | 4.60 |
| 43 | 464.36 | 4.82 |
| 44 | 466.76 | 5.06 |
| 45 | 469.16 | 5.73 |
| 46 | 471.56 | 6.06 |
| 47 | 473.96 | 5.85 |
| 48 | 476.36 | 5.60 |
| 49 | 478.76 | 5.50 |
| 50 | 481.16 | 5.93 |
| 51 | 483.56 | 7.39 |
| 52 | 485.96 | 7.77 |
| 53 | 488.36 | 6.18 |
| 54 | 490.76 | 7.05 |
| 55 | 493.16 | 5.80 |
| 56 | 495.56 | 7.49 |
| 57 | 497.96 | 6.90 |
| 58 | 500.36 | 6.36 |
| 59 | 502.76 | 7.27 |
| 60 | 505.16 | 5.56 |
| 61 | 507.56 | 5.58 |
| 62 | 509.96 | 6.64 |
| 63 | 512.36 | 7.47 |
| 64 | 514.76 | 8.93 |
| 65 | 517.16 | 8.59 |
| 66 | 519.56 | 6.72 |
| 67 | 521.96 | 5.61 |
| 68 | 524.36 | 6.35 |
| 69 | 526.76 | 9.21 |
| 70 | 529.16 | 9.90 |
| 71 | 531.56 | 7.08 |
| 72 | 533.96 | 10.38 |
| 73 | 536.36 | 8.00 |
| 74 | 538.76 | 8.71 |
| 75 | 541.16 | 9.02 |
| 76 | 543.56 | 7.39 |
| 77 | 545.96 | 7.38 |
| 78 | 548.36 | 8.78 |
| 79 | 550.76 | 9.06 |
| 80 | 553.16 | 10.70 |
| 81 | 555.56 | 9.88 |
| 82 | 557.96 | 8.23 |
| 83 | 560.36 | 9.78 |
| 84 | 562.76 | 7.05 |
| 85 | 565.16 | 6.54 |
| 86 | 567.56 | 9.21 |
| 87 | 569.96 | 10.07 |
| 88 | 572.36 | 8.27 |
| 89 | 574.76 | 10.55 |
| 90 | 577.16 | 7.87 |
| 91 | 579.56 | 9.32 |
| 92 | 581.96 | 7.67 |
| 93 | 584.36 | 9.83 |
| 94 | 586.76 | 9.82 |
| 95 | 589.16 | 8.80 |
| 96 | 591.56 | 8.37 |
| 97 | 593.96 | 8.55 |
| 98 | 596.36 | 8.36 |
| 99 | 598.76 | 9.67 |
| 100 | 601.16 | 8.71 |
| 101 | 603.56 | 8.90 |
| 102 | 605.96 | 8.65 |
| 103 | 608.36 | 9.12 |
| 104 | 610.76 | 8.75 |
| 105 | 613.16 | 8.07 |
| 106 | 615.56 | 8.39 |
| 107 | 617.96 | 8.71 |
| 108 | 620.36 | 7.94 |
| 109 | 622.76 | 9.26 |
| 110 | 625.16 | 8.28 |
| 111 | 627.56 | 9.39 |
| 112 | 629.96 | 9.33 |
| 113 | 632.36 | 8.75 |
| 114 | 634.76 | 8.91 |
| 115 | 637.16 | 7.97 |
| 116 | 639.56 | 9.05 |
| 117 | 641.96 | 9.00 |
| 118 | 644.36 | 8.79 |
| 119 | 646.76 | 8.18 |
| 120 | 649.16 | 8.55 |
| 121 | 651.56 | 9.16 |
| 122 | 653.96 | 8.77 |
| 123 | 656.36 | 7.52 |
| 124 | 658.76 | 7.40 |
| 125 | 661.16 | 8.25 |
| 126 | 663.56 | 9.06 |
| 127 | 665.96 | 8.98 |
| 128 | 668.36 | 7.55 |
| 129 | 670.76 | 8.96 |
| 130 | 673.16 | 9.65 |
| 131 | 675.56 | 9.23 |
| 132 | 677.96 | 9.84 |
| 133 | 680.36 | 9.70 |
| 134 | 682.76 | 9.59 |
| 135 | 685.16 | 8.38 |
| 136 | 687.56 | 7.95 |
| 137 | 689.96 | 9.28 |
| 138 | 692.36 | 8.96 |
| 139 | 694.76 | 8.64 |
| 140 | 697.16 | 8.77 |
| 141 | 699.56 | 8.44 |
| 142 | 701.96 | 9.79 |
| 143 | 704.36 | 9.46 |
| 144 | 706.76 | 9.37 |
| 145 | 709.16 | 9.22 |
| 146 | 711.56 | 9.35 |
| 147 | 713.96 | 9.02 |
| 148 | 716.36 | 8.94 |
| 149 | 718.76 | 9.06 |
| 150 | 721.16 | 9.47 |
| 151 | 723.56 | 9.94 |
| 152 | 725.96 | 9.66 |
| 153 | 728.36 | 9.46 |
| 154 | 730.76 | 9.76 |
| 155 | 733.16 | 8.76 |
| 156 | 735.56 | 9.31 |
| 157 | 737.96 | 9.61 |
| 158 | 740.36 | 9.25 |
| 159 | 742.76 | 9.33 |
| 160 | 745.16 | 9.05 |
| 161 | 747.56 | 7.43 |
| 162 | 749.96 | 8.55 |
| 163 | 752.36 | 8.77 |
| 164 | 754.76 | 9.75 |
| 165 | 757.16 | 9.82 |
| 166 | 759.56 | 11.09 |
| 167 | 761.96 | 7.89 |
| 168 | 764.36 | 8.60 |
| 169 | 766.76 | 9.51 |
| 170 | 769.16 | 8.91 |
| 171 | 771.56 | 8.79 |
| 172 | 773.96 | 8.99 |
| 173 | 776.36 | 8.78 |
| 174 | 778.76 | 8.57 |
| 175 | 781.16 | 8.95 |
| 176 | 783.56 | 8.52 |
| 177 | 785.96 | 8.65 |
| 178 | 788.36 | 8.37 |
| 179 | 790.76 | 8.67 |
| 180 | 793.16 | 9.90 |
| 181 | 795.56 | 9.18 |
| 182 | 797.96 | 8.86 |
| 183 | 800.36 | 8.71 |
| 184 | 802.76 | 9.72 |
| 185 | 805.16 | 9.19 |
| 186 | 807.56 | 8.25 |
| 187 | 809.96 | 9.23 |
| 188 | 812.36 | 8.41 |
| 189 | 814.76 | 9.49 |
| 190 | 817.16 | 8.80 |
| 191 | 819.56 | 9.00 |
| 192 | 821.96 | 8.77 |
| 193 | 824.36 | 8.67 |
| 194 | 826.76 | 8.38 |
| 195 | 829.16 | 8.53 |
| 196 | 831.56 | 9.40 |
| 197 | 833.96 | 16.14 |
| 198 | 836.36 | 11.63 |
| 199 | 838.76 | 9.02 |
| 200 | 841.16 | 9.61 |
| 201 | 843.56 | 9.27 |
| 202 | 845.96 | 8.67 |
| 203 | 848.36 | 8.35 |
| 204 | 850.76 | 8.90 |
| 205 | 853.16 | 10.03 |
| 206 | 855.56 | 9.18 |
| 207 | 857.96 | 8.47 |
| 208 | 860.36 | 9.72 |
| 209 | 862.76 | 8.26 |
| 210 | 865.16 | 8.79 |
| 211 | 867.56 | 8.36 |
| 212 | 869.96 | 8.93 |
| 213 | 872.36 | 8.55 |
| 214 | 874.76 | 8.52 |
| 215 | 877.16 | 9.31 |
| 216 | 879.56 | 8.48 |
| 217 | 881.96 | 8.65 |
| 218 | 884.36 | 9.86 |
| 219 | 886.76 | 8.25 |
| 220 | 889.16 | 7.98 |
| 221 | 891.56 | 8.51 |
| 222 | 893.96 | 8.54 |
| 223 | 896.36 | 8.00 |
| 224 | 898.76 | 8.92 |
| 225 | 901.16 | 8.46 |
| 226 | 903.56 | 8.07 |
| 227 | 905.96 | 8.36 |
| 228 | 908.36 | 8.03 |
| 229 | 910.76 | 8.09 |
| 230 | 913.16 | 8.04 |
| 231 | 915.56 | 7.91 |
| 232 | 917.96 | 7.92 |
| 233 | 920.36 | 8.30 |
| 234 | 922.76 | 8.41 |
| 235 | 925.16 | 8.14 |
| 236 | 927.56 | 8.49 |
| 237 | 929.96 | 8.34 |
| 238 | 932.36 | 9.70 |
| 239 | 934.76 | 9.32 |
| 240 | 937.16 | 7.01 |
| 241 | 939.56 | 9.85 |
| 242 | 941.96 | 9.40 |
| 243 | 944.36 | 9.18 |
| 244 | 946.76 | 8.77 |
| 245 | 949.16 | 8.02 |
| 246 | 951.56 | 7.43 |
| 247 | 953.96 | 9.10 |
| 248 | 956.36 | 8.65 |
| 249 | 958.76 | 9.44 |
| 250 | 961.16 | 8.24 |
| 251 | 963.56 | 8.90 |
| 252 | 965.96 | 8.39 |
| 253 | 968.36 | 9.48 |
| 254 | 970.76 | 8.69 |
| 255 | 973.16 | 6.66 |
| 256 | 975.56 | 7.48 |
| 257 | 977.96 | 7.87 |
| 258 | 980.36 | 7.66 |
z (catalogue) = 0.27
